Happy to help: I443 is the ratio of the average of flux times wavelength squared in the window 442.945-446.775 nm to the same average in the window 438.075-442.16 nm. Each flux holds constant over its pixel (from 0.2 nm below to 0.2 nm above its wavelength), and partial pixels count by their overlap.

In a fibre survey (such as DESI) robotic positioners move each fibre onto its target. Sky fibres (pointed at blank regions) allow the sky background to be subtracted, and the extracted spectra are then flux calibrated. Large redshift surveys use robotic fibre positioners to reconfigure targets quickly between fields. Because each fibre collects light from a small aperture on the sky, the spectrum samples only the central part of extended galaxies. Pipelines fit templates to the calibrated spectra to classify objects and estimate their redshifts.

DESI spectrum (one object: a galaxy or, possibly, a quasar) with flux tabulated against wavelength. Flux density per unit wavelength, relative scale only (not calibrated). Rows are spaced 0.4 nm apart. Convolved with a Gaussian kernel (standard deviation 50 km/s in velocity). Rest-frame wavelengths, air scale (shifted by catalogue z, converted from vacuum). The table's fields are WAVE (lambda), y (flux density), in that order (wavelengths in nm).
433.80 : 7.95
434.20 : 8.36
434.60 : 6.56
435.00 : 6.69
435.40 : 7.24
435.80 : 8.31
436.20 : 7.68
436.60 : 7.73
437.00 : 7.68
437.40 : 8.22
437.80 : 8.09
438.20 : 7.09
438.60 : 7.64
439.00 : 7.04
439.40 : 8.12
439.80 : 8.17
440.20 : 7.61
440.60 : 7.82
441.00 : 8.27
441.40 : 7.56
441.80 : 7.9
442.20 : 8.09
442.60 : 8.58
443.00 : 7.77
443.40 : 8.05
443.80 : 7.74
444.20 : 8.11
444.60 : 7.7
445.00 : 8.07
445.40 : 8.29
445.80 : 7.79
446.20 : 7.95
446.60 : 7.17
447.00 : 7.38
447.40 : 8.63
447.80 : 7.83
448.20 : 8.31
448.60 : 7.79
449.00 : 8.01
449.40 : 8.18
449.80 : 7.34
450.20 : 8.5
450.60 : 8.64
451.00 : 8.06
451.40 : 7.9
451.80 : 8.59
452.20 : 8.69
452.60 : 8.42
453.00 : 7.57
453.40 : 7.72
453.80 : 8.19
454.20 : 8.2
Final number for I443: 1.04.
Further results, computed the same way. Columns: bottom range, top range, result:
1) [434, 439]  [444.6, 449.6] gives 1.10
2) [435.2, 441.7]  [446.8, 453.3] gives 1.10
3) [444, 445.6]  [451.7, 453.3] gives 1.06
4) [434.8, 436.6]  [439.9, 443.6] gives 1.09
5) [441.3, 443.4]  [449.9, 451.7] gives 1.07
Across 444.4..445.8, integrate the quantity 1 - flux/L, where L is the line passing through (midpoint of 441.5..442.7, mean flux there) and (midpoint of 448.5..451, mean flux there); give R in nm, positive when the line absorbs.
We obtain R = 0.019 nm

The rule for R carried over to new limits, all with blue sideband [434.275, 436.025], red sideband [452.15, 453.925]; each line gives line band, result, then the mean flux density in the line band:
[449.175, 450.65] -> -0.034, 8.11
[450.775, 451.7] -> -0.009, 8.06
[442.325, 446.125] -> -0.162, 8.01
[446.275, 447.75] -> 0.009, 7.76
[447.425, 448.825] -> -0.037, 8.06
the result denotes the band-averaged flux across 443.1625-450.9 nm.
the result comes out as 7.97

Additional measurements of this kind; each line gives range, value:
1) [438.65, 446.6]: 7.9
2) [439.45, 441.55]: 7.91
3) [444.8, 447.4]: 7.84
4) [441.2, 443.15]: 7.99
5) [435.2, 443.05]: 7.83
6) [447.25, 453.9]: 8.13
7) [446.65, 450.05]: 7.91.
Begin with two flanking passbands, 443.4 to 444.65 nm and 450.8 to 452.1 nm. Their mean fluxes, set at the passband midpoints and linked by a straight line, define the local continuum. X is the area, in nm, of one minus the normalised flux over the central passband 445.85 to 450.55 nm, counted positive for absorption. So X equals 0.08 nm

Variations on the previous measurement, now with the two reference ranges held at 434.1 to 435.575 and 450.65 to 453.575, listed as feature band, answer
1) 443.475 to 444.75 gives -0.031 nm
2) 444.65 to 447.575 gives -0.028 nm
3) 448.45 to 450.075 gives 0.027 nm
